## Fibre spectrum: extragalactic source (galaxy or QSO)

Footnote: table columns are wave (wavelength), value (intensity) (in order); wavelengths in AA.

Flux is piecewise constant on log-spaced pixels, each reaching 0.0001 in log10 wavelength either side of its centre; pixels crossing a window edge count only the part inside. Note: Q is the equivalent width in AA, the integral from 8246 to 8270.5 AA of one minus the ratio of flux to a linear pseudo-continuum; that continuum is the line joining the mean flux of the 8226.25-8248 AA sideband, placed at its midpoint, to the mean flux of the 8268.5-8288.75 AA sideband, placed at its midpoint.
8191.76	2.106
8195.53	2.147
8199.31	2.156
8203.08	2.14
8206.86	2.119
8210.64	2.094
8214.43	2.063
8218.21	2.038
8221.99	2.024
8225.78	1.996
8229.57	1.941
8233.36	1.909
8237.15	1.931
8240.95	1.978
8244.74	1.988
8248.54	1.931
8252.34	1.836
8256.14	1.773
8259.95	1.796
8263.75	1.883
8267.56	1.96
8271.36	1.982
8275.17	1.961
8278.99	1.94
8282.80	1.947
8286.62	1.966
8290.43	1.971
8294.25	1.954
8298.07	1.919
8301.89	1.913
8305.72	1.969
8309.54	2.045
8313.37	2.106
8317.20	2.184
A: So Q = 1.1 AA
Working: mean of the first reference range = 1.95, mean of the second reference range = 1.96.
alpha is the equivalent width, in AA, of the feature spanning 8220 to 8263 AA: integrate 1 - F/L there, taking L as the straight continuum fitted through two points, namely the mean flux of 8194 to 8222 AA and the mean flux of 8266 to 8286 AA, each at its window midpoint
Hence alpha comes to 2.4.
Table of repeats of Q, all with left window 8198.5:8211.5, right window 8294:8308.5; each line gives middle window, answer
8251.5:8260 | 1.0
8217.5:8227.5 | 0.4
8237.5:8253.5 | 0.9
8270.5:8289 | 0.2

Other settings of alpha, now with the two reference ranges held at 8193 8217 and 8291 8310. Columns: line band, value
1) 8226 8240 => 0.9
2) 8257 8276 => 1.0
